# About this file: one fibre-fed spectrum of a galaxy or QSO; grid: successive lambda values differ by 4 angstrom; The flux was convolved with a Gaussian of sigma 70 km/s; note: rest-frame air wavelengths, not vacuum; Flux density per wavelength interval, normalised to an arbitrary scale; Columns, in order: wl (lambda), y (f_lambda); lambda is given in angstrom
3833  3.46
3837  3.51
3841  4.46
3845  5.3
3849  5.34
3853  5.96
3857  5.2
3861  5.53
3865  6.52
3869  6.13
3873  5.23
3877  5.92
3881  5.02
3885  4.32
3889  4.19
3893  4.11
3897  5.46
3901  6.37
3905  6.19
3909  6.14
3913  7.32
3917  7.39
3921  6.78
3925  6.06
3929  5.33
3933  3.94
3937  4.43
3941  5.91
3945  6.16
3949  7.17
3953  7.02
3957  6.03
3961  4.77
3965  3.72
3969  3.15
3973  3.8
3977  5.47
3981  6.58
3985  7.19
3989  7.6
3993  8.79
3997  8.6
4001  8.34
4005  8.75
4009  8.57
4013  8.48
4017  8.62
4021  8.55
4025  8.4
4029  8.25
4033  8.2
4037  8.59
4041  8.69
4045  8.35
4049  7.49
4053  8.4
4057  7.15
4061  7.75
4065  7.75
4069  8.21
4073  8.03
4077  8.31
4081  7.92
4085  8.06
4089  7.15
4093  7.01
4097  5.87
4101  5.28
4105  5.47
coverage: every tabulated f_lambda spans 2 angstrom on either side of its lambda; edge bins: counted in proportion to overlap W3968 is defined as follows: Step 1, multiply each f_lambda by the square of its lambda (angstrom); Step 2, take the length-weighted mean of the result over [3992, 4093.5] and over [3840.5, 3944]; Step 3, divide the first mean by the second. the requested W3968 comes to 1.58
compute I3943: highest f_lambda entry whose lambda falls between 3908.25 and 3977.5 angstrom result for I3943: 7.39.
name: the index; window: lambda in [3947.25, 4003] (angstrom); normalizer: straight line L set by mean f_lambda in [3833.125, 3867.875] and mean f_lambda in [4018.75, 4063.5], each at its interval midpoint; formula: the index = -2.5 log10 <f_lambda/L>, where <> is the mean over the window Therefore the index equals 0.14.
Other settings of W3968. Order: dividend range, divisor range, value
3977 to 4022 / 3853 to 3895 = 1.64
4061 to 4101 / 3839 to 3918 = 1.48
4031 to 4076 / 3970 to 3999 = 1.24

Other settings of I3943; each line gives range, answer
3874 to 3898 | 5.92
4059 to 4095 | 8.31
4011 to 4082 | 8.69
